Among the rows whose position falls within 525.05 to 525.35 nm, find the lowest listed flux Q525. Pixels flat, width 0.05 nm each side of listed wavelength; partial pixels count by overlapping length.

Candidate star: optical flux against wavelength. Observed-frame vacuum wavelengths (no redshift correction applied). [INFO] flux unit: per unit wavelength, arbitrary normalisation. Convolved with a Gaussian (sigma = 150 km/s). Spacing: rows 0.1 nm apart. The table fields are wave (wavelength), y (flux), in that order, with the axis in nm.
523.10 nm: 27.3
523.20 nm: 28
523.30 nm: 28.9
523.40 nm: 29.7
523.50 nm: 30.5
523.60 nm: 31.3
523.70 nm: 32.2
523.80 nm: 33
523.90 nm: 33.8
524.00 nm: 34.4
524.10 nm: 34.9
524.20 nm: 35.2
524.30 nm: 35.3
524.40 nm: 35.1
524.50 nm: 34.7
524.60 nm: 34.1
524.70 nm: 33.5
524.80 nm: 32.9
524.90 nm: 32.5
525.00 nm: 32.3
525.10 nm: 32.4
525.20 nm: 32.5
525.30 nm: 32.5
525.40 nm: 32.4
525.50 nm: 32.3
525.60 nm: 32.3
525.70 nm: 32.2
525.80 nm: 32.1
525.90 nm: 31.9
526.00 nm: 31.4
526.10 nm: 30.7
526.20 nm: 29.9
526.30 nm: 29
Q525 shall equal 32.4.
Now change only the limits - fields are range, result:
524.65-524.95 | 32.5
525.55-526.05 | 31.4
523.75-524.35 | 33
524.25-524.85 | 32.9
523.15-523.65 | 28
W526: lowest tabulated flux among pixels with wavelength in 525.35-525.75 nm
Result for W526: 32.2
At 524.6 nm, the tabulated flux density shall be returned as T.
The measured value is 34.1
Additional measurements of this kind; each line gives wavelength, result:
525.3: 32.5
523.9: 33.8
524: 34.4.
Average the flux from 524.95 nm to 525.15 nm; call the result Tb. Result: 32.3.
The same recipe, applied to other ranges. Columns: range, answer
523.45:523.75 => 31.3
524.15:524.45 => 35.2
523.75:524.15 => 34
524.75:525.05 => 32.6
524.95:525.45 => 32.4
